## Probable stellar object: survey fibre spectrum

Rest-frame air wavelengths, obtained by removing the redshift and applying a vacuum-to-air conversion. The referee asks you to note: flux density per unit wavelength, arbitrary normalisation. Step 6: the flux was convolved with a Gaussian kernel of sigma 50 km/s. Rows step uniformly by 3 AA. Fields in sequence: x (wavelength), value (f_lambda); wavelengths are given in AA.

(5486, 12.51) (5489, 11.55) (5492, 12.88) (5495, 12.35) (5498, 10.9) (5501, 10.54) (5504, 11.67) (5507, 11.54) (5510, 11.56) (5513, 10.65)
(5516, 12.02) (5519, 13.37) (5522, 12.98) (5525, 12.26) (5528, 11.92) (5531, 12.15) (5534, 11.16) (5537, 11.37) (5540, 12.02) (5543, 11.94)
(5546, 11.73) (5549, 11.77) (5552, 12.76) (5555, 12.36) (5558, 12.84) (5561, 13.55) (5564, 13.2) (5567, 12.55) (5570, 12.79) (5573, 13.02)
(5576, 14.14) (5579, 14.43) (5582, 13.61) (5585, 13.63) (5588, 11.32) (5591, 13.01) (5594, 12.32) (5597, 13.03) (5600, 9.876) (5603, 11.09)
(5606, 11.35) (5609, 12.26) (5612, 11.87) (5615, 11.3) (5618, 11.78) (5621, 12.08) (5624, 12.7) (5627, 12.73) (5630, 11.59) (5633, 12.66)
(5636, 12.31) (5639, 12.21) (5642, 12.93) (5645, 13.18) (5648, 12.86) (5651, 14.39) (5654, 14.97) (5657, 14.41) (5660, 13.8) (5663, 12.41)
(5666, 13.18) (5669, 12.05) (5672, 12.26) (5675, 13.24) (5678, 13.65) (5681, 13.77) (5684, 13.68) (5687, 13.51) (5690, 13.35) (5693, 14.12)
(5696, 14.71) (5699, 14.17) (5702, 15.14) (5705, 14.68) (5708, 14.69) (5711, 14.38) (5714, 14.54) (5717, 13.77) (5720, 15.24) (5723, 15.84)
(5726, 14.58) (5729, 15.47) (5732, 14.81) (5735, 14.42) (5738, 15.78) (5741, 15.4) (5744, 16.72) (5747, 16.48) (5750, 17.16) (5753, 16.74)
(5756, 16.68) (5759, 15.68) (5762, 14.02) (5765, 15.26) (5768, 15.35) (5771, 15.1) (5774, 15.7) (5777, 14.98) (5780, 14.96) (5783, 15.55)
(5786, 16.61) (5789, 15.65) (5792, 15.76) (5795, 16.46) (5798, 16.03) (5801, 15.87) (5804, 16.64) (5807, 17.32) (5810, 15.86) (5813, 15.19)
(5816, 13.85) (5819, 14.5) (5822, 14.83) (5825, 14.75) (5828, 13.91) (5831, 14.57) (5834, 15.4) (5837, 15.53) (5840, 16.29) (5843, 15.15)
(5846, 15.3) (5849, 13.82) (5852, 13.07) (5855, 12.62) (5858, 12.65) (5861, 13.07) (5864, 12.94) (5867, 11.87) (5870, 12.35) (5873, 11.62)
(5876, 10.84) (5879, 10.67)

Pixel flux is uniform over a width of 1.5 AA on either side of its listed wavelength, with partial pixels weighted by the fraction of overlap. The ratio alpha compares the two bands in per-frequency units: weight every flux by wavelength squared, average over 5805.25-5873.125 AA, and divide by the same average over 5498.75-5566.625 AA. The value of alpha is 1.32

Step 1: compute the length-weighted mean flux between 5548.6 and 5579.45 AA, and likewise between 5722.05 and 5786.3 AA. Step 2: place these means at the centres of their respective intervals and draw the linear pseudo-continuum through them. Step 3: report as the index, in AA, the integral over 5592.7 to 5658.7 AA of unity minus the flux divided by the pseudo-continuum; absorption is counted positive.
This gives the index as 6.8 AA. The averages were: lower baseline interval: 13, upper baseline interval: 15.6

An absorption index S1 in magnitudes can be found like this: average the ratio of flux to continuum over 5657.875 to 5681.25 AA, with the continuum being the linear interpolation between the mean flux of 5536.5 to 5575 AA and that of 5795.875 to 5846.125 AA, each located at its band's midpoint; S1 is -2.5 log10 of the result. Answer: 0.056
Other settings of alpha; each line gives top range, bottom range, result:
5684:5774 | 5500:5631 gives 1.31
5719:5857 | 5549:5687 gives 1.28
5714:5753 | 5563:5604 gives 1.28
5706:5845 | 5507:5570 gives 1.37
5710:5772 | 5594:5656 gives 1.30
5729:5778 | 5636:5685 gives 1.22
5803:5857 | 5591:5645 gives 1.33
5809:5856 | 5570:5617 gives 1.28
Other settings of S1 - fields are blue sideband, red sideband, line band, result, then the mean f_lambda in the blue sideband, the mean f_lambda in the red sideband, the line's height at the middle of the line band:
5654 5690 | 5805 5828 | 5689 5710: -0.06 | 13.3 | 15.1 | 13.7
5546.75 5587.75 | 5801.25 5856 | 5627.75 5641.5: 0.11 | 13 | 15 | 13.5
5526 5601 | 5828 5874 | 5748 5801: -0.17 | 12.5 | 13.8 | 13.4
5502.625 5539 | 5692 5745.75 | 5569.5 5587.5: -0.06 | 11.9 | 14.9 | 12.8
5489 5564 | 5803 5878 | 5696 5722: -0.11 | 12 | 14.1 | 13.2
